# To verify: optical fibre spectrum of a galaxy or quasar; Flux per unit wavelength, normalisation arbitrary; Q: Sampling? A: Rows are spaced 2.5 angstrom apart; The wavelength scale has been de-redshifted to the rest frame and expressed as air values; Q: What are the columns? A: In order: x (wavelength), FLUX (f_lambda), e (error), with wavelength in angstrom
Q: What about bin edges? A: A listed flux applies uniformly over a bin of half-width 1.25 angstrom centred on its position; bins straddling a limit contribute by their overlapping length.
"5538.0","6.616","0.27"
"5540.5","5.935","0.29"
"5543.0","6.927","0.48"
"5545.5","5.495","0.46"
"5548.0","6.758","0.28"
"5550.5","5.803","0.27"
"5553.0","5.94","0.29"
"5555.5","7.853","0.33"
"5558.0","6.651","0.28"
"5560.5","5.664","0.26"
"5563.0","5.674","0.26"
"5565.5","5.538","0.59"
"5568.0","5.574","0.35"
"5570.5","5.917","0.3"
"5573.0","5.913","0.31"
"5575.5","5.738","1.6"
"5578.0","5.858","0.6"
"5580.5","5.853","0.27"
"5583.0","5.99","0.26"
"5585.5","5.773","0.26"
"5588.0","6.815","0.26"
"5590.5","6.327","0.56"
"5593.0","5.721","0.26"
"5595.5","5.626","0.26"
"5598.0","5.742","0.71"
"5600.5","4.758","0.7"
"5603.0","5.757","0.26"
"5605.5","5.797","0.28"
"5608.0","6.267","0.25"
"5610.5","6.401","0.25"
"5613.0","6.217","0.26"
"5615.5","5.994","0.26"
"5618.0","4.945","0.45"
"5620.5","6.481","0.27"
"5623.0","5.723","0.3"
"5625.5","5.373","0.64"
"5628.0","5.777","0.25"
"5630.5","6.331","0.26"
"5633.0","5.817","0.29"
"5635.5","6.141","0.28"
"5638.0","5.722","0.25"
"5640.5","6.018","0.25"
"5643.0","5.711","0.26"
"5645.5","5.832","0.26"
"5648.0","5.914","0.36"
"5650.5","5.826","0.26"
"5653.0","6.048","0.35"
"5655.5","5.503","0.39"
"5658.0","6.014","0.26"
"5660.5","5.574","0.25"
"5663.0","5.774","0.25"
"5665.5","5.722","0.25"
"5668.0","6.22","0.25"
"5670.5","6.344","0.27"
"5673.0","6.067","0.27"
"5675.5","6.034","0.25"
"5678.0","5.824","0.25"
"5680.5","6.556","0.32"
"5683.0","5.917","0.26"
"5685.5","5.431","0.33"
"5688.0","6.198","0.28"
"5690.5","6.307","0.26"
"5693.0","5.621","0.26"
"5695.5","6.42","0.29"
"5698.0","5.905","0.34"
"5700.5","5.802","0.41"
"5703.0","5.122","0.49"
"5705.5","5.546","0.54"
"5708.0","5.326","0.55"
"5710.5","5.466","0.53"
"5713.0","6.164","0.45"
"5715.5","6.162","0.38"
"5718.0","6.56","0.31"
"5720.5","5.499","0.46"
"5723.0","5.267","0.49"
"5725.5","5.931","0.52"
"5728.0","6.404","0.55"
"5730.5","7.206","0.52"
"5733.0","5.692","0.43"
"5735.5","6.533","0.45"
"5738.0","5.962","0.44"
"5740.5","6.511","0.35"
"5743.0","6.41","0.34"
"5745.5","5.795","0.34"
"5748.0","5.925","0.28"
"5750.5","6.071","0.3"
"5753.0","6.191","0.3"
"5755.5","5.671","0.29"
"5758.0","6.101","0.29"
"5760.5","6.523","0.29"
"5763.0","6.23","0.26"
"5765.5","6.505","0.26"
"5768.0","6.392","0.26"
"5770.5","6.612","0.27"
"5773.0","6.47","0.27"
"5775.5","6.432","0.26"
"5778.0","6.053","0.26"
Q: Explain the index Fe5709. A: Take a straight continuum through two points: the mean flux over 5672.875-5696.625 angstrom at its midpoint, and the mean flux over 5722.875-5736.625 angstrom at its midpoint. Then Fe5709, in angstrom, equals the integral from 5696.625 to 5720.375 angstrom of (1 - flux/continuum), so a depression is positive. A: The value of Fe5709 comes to 1.4 angstrom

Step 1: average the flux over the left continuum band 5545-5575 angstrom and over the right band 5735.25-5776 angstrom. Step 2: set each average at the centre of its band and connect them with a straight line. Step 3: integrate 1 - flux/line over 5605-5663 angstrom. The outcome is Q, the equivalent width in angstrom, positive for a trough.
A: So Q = 2.4 angstrom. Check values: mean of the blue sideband 6.07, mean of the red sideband 6.24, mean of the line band 5.89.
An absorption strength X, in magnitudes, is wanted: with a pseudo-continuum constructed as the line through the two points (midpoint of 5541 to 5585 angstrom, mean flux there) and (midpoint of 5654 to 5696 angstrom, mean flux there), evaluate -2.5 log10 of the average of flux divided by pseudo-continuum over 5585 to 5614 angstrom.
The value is 0.02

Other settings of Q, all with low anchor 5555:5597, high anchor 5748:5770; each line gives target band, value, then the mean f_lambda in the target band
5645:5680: 0.99 angstrom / 5.92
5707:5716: 0.57 angstrom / 5.76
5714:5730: 0.35 angstrom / 6.03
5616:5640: 0.91 angstrom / 5.82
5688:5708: 1.06 angstrom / 5.81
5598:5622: 0.77 angstrom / 5.84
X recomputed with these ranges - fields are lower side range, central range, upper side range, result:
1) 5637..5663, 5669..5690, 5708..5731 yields -0.03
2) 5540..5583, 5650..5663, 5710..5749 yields 0.05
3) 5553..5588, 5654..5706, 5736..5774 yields 0.04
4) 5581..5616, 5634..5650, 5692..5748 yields 0.01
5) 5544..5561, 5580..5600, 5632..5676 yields 0.04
